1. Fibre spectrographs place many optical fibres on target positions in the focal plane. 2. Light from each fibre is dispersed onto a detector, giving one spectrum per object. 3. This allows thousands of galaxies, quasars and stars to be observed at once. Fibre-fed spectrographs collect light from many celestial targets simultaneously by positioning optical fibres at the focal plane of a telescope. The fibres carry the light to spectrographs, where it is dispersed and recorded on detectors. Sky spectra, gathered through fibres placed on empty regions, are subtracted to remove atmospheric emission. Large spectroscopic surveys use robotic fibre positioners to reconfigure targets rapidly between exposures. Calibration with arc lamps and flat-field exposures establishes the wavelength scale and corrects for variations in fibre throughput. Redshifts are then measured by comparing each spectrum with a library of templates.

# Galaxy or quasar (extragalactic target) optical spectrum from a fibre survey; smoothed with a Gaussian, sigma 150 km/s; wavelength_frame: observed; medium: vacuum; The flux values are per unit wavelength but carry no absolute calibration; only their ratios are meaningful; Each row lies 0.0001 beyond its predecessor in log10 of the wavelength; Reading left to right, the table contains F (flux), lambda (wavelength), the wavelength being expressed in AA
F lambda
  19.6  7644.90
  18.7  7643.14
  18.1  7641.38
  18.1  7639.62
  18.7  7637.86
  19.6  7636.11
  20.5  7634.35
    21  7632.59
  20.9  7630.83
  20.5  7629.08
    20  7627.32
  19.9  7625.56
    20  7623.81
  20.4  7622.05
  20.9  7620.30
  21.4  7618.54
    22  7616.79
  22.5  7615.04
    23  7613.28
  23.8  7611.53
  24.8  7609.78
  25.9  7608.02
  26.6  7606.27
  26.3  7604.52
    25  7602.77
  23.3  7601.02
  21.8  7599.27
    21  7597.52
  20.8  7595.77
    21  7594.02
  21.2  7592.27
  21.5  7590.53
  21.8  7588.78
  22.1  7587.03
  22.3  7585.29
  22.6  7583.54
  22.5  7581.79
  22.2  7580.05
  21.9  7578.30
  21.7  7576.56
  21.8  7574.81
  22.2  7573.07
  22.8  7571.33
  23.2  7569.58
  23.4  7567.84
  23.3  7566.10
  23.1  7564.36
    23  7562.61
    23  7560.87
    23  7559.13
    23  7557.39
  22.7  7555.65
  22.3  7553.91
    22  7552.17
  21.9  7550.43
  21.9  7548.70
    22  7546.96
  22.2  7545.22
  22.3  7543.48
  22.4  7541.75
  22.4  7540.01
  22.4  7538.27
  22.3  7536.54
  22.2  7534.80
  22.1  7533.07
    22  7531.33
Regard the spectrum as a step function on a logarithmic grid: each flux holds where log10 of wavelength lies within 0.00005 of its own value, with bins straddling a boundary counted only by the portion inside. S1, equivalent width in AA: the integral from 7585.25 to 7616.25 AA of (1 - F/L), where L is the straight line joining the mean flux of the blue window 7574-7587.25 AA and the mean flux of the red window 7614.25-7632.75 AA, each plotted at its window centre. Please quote -2.2 AA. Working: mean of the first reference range 22.1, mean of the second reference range 20.9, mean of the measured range 23.1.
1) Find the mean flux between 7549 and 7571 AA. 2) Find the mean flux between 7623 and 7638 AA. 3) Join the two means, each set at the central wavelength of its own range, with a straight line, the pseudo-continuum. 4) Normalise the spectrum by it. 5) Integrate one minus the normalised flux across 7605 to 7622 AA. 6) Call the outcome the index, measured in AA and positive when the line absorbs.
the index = -2.0 AA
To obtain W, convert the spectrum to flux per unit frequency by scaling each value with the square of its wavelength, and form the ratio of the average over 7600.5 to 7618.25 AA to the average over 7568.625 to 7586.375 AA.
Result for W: 1.10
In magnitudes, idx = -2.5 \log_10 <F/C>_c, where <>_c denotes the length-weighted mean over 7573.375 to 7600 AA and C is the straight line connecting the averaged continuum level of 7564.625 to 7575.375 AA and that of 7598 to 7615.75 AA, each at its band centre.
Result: 0.08 mag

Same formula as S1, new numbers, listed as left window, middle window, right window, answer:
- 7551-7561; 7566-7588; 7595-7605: 0.3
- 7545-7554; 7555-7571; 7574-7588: -0.7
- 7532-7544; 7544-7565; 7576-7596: -0.3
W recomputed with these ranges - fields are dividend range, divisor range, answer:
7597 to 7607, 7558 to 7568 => 1.05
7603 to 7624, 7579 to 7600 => 1.08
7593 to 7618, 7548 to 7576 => 1.04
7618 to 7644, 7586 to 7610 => 0.87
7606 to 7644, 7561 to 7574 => 0.93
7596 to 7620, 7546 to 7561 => 1.06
